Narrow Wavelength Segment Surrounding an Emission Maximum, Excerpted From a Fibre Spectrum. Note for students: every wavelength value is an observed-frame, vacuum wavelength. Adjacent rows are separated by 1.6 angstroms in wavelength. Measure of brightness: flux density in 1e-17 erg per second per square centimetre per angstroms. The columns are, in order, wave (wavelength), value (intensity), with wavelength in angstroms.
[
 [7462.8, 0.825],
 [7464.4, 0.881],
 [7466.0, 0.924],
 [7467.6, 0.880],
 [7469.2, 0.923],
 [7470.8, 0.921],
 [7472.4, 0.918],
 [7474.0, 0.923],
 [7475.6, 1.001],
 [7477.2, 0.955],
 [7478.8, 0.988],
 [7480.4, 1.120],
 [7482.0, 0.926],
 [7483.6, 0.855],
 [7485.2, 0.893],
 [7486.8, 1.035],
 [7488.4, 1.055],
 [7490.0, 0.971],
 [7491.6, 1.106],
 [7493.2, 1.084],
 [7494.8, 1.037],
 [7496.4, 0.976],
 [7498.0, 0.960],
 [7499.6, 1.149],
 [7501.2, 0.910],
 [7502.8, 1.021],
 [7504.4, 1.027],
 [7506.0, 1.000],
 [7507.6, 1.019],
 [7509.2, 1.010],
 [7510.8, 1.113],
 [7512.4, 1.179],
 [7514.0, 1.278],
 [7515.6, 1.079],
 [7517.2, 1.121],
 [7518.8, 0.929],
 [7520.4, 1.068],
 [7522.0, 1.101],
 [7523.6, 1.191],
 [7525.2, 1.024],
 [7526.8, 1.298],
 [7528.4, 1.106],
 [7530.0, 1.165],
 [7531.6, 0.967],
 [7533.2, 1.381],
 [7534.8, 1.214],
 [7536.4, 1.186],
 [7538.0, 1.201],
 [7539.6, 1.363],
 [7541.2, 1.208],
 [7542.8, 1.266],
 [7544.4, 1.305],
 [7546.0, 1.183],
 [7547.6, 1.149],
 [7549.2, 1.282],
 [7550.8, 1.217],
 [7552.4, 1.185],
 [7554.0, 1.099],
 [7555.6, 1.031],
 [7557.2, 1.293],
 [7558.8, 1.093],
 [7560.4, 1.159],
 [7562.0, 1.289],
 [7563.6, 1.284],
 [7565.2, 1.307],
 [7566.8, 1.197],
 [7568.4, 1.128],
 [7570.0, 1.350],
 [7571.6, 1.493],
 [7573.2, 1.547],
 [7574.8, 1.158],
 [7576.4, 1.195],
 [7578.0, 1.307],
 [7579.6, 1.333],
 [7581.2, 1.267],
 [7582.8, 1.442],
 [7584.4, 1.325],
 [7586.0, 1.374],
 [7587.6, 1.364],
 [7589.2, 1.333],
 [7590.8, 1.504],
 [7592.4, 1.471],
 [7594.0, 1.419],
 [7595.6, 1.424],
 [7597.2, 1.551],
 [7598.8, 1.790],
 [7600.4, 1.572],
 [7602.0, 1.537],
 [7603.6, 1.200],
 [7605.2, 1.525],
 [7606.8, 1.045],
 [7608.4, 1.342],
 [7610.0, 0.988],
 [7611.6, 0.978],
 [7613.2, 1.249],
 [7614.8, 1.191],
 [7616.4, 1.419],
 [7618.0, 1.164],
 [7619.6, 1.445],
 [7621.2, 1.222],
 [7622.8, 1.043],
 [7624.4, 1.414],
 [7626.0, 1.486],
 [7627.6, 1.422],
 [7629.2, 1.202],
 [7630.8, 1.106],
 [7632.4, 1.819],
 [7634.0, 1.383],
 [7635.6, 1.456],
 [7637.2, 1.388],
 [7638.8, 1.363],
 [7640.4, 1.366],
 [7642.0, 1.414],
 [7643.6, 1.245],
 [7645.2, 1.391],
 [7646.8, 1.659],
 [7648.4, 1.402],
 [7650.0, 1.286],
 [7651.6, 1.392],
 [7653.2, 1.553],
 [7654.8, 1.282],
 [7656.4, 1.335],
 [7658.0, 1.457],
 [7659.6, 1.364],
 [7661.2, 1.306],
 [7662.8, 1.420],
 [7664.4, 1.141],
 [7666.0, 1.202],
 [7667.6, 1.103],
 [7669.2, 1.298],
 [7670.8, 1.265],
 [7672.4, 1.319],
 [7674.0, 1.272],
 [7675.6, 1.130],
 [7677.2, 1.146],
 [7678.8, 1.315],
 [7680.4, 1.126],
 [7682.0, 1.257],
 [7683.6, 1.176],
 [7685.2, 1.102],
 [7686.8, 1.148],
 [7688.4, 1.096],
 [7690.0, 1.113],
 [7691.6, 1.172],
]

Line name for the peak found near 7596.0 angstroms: C IV 1549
